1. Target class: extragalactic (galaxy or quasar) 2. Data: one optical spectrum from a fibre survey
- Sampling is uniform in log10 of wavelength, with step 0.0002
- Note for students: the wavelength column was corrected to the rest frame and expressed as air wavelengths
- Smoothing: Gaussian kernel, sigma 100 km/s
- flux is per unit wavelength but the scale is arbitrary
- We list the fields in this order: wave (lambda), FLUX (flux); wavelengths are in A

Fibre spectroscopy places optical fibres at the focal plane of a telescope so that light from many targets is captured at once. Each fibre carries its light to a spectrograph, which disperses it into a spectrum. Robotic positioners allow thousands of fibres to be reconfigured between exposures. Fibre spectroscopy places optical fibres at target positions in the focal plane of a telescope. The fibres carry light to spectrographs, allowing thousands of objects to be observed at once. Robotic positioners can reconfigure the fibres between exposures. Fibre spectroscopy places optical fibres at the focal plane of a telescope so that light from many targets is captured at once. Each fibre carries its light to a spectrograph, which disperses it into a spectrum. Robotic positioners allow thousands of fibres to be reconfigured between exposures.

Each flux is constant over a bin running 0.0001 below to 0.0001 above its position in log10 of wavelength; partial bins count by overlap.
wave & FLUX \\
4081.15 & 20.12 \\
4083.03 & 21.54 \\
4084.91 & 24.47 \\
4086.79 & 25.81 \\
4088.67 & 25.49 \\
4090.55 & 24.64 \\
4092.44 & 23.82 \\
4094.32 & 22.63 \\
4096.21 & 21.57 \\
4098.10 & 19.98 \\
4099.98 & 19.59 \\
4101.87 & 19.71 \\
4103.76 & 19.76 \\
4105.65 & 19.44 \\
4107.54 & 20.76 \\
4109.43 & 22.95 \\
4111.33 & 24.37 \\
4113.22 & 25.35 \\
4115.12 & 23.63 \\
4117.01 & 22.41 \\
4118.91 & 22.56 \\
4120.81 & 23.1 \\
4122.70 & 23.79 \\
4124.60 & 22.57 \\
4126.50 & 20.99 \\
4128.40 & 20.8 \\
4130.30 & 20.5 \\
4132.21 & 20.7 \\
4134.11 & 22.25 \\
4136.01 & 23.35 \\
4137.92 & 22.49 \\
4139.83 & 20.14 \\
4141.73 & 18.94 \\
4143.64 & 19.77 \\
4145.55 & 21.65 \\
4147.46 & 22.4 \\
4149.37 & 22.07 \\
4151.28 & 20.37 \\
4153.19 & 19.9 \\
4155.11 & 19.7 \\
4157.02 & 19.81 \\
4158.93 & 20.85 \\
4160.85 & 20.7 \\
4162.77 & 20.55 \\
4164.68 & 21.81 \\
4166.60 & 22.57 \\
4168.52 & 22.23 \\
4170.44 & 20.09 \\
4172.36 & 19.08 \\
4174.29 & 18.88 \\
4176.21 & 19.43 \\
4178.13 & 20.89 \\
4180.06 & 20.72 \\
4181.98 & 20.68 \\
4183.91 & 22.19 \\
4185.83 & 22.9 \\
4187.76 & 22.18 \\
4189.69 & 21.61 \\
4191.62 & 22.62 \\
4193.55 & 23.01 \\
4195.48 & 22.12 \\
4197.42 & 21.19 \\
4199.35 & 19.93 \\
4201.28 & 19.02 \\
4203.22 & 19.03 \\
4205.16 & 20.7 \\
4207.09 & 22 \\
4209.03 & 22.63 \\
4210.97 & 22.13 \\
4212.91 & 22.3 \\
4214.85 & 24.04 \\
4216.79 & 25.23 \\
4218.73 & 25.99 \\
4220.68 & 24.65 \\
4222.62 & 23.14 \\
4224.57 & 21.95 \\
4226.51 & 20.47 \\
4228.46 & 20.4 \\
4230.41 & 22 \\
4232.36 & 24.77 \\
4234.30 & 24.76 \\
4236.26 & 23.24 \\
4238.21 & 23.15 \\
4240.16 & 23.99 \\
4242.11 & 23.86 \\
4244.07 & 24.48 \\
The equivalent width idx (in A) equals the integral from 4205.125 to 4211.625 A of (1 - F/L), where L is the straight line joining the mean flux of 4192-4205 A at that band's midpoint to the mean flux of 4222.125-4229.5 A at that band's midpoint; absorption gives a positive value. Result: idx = -0.3 A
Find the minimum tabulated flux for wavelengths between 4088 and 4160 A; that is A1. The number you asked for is 18.94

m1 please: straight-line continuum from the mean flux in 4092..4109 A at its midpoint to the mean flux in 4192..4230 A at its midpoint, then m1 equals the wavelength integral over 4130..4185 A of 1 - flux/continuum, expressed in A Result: 1.55 A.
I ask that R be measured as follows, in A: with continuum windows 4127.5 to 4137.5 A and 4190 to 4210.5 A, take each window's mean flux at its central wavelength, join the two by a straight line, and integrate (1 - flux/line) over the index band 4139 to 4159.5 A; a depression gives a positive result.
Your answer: 0.94 A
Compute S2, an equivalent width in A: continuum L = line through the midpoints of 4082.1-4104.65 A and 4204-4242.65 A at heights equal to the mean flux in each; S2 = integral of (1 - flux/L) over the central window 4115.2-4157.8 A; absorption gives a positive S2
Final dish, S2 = 2.3 A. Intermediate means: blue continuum 22.4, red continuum 23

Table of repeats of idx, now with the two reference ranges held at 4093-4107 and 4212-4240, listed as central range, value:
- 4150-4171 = 1.0 A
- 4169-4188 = 1.3 A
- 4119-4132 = -0.5 A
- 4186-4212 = 1.4 A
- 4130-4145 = 0.2 A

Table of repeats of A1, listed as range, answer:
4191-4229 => 19.02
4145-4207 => 18.88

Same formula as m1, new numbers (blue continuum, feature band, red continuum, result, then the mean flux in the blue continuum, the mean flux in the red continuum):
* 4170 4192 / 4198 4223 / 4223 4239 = -0.5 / 20.9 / 22.6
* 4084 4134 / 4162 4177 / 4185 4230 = 1.1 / 22.4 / 22.1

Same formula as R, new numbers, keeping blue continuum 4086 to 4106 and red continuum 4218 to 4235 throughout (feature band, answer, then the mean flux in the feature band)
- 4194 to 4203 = 0.9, 20.6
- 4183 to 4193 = 0.2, 22.3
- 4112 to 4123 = -0.6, 23.5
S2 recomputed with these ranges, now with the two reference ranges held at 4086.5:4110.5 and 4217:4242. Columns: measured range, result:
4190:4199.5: 0.4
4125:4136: 0.5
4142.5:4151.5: 0.5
